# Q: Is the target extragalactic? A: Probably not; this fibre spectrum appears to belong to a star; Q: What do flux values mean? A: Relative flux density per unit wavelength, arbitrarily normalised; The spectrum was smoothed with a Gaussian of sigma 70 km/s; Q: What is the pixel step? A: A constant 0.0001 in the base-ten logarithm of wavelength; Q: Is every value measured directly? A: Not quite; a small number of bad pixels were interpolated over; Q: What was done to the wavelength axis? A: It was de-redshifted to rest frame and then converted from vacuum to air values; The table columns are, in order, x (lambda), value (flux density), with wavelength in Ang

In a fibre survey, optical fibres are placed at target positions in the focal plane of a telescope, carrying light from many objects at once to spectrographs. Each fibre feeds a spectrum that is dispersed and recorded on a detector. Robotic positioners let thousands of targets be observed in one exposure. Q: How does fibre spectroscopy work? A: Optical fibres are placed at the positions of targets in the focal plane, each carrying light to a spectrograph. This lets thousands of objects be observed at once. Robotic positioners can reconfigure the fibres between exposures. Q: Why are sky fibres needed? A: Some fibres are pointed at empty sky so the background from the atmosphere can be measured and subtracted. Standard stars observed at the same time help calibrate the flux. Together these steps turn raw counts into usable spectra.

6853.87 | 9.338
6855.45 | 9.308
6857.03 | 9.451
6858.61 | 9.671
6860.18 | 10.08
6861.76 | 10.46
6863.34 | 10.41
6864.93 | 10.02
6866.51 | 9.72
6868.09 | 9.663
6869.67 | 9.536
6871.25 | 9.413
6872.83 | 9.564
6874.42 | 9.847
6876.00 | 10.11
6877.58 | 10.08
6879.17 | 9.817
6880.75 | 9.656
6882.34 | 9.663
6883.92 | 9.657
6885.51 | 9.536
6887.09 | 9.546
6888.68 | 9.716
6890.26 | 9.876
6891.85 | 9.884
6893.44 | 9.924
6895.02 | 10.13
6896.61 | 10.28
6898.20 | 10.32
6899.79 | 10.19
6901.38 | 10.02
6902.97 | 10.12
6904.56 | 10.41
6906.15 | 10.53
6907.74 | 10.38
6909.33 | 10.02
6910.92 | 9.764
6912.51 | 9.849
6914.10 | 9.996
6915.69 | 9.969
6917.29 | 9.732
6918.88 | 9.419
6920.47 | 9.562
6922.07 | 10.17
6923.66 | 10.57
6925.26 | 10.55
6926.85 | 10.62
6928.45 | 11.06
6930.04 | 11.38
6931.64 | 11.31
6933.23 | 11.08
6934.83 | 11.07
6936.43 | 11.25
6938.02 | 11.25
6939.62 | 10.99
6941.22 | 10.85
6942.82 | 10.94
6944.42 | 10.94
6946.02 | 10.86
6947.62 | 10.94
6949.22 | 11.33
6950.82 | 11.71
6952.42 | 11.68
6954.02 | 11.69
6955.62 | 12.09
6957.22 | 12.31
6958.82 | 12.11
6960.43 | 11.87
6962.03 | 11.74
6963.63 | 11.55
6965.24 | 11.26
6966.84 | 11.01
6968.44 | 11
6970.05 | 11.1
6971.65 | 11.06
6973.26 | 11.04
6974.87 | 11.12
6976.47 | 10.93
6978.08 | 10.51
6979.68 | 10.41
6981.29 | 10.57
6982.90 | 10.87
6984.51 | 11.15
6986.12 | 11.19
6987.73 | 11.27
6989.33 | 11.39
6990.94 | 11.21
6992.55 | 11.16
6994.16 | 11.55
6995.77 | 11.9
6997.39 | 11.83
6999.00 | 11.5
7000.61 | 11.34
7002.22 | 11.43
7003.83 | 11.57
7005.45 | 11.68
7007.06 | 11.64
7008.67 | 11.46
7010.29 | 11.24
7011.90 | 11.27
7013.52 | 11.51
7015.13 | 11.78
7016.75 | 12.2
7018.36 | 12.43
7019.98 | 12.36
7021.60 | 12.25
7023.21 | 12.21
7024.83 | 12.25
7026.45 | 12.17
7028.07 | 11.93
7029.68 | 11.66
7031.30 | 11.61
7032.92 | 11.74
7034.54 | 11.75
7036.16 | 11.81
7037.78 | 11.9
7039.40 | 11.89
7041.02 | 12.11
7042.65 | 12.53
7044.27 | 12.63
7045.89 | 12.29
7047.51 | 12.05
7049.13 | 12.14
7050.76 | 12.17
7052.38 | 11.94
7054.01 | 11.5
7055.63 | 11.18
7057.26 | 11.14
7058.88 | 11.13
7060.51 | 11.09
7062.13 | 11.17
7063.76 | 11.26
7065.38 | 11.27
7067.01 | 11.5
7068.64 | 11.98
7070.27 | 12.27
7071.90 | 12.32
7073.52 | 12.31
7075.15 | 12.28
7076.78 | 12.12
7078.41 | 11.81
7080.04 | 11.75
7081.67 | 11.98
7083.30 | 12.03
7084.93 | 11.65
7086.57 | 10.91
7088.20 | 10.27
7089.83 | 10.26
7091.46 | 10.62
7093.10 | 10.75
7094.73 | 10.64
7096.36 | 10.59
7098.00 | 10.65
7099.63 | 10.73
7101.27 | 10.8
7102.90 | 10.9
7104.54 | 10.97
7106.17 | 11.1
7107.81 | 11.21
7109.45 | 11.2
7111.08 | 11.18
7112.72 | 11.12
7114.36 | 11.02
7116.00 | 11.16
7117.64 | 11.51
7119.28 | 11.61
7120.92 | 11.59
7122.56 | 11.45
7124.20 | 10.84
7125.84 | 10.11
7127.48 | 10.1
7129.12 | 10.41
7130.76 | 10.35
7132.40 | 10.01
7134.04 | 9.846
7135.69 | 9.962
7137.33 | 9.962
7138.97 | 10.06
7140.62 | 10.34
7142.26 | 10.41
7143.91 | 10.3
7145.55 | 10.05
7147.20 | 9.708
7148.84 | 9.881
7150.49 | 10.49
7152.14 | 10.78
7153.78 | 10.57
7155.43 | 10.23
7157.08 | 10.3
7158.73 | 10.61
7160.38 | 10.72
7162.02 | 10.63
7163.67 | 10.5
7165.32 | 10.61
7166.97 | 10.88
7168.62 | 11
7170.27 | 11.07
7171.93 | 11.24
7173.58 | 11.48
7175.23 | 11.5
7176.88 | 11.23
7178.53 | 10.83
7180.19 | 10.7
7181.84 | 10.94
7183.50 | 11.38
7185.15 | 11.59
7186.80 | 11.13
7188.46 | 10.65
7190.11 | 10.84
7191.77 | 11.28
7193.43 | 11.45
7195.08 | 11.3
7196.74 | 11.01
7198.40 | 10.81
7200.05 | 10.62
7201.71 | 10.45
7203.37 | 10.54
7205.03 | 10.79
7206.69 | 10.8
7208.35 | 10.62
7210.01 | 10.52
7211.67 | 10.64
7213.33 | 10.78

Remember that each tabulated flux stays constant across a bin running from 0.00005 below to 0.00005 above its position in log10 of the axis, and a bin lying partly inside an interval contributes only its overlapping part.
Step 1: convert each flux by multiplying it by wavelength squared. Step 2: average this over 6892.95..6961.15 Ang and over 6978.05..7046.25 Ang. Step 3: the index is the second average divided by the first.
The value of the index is 1.11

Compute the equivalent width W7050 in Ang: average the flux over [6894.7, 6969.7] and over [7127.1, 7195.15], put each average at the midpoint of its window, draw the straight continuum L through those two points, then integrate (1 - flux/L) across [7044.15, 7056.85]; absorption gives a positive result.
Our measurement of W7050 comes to -1.4 Ang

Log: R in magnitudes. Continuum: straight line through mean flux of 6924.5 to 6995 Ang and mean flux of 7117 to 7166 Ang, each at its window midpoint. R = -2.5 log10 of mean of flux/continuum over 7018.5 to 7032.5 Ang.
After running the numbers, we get -0.11 mag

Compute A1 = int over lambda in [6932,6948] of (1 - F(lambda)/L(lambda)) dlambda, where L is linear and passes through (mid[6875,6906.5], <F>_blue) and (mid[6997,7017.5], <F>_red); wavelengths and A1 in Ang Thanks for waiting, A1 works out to -0.6 Ang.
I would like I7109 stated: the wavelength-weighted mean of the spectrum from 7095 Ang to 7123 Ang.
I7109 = 11.1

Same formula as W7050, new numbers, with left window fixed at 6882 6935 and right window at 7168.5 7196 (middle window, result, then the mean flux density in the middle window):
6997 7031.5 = -4.0 Ang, 11.8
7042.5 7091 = -4.2 Ang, 11.7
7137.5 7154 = 1.2 Ang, 10.2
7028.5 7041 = -1.4 Ang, 11.8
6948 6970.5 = -2.7 Ang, 11.6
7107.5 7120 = -0.4 Ang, 11.2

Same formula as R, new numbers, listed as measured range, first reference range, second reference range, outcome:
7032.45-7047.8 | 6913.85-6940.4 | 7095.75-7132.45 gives -0.12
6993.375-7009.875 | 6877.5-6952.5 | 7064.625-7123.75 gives -0.07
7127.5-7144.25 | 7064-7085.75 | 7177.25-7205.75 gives 0.13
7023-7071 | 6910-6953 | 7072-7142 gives -0.09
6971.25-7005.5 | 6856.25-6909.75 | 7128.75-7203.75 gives -0.10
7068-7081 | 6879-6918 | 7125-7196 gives -0.16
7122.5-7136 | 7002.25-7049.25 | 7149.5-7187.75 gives 0.09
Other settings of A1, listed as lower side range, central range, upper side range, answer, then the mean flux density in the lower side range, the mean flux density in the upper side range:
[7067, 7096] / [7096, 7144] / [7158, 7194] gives 2.5 Ang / 11.5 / 11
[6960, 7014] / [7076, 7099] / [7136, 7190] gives -0.4 Ang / 11.3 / 10.7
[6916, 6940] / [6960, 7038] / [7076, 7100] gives -4.6 Ang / 10.6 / 11.1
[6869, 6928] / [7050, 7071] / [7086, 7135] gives -1.8 Ang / 9.96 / 10.8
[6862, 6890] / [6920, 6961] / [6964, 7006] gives -2.1 Ang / 9.78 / 11.2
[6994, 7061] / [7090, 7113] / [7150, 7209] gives 1.0 Ang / 11.8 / 10.9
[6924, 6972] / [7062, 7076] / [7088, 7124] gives -1.0 Ang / 11.3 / 11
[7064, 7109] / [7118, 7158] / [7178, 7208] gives 2.6 Ang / 11.3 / 10.9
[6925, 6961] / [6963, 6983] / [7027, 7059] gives 0.9 Ang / 11.3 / 11.9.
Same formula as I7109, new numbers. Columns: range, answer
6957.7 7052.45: 11.6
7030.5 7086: 11.8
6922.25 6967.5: 11.3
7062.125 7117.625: 11.3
